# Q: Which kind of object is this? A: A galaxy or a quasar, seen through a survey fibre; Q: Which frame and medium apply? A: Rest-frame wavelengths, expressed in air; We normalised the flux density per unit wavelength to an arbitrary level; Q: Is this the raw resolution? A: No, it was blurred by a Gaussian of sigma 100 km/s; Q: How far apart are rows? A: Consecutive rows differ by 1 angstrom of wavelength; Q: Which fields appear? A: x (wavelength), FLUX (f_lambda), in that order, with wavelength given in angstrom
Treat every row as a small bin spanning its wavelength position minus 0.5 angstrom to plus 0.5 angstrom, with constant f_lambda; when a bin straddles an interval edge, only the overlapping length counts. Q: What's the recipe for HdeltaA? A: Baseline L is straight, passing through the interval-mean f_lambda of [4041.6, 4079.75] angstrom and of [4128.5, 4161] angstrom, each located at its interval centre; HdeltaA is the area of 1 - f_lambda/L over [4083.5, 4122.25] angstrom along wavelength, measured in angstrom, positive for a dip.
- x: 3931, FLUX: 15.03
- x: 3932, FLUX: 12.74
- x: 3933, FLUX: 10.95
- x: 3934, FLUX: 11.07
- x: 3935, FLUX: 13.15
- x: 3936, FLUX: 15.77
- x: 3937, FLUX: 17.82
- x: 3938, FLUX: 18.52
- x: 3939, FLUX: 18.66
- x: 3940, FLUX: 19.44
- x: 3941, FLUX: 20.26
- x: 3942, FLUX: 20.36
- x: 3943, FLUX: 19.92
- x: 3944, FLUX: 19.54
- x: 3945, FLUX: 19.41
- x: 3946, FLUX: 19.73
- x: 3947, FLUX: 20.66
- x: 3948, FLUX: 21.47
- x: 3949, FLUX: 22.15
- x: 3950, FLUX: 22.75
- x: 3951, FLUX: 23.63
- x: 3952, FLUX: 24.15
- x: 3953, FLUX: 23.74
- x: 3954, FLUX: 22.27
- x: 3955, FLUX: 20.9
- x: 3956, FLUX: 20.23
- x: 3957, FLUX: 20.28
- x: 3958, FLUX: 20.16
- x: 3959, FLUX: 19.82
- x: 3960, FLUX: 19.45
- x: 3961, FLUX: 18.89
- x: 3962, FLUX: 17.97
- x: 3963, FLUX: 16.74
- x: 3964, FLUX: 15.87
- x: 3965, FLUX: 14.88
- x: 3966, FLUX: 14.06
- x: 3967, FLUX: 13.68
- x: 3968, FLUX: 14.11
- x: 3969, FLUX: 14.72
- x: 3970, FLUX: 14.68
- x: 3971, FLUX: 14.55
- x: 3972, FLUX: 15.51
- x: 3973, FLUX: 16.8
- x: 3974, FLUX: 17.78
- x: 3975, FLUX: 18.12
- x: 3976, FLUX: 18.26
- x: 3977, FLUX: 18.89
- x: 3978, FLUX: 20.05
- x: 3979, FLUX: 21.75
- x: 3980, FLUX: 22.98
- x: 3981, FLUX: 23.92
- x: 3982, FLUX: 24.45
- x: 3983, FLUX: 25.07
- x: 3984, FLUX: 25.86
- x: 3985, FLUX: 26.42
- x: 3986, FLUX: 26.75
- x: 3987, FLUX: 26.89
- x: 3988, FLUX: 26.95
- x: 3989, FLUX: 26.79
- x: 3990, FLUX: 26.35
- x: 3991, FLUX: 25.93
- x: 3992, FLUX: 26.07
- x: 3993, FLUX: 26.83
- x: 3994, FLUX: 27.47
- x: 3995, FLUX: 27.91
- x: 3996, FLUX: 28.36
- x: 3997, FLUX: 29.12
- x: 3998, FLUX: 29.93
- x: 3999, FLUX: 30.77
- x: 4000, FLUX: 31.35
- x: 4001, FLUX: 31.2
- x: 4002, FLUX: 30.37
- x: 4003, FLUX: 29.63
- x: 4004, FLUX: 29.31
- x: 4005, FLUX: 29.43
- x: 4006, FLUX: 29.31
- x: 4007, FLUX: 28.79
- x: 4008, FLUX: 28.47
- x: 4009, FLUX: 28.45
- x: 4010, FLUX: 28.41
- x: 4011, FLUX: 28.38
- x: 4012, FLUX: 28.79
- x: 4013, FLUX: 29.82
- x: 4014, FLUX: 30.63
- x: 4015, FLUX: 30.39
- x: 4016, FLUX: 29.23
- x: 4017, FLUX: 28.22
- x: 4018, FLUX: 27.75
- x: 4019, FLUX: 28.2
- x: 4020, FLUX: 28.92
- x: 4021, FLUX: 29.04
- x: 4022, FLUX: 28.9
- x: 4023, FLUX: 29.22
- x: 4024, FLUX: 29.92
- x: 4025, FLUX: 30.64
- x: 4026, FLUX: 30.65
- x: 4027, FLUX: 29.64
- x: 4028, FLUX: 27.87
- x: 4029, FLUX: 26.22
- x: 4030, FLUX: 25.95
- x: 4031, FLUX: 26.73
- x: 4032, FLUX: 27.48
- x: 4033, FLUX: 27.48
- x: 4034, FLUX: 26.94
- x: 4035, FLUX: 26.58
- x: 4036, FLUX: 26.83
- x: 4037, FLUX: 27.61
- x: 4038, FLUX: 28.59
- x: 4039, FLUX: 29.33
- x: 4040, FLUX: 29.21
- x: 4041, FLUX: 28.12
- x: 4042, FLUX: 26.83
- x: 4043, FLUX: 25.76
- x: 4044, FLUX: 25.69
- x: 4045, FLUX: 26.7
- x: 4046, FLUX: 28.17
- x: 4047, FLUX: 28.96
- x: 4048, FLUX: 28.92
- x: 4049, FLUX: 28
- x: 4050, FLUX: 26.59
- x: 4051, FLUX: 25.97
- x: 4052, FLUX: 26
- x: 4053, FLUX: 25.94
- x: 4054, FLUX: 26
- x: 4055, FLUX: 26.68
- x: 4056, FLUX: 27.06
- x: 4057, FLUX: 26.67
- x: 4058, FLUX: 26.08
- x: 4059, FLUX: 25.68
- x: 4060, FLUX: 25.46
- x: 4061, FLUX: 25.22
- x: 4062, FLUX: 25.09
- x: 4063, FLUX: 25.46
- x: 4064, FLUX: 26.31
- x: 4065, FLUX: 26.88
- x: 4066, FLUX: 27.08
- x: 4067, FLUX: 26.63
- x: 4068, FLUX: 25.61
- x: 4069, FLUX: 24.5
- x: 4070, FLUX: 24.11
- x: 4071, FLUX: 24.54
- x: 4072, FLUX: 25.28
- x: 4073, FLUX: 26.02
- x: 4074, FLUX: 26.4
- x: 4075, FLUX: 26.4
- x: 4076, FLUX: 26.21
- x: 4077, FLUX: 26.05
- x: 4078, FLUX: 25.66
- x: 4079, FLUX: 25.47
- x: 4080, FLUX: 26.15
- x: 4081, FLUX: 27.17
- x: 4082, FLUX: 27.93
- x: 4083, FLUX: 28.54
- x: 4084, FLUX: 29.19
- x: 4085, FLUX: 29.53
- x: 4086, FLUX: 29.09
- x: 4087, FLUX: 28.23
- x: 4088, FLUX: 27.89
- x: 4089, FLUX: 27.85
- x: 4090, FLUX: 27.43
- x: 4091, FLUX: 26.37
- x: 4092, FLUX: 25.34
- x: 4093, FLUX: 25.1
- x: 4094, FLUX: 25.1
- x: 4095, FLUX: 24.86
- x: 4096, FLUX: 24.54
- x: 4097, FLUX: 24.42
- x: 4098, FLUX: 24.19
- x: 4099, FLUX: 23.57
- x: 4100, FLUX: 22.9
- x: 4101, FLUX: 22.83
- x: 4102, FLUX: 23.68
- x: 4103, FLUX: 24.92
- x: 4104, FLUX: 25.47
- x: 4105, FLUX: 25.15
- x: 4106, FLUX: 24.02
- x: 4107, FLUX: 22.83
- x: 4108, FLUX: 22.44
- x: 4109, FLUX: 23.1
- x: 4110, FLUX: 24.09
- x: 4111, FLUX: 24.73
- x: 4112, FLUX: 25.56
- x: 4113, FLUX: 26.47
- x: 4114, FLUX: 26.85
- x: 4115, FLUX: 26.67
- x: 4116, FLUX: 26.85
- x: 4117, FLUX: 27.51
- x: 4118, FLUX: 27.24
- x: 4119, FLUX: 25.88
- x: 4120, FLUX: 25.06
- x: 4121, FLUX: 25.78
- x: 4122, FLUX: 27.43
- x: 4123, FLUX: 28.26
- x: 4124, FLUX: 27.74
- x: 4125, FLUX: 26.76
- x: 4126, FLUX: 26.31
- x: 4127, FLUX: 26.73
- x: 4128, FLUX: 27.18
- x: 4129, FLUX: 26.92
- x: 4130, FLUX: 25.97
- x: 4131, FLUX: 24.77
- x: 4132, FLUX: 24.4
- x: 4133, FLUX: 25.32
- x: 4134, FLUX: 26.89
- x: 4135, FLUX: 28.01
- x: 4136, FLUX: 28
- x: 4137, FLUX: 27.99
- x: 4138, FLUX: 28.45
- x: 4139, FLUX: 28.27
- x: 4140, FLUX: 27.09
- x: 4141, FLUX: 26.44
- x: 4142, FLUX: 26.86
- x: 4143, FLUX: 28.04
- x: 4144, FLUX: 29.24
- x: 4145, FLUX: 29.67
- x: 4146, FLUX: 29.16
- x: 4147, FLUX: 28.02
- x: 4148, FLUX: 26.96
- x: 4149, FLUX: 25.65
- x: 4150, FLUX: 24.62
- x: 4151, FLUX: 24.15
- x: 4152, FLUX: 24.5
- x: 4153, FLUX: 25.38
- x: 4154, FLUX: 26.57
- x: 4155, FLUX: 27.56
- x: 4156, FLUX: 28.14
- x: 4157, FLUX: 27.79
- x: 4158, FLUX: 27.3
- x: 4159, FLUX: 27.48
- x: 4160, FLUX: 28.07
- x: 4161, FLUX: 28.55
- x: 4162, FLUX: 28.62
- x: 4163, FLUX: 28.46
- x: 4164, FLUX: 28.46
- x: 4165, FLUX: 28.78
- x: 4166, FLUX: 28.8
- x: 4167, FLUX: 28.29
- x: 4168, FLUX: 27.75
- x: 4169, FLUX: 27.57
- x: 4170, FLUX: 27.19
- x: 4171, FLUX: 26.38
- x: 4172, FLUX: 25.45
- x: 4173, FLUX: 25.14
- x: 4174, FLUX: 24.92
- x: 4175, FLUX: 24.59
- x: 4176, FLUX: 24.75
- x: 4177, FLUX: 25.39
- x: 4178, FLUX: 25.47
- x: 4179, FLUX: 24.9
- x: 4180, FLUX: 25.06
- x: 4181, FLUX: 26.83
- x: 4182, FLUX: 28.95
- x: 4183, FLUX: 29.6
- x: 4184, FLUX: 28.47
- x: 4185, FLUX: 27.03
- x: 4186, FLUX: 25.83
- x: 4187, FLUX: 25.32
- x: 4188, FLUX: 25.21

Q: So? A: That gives 1.4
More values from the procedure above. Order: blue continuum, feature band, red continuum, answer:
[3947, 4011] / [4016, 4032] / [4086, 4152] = -2.93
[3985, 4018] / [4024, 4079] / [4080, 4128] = 1.03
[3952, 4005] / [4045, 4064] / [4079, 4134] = -1.53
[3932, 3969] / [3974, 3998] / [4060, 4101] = -4.83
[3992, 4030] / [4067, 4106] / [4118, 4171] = 2.95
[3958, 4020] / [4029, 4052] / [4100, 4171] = -2.08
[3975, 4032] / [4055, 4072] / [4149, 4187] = 0.90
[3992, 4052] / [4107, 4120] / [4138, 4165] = 1.04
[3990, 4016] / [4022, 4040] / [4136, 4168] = 0.34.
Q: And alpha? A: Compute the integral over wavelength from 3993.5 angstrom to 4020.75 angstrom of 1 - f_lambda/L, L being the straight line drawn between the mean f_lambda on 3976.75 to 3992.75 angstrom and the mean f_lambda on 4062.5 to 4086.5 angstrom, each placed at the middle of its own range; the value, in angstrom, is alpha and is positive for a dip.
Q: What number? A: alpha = -4.3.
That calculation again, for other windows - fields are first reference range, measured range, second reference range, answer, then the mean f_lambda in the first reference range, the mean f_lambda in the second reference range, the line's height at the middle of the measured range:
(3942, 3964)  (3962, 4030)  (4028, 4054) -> -3.46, 20.5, 27.2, 23.8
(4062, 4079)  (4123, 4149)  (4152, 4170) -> -0.03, 25.8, 27.7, 27.2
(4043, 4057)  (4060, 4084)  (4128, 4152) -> 0.75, 26.9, 26.9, 26.9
